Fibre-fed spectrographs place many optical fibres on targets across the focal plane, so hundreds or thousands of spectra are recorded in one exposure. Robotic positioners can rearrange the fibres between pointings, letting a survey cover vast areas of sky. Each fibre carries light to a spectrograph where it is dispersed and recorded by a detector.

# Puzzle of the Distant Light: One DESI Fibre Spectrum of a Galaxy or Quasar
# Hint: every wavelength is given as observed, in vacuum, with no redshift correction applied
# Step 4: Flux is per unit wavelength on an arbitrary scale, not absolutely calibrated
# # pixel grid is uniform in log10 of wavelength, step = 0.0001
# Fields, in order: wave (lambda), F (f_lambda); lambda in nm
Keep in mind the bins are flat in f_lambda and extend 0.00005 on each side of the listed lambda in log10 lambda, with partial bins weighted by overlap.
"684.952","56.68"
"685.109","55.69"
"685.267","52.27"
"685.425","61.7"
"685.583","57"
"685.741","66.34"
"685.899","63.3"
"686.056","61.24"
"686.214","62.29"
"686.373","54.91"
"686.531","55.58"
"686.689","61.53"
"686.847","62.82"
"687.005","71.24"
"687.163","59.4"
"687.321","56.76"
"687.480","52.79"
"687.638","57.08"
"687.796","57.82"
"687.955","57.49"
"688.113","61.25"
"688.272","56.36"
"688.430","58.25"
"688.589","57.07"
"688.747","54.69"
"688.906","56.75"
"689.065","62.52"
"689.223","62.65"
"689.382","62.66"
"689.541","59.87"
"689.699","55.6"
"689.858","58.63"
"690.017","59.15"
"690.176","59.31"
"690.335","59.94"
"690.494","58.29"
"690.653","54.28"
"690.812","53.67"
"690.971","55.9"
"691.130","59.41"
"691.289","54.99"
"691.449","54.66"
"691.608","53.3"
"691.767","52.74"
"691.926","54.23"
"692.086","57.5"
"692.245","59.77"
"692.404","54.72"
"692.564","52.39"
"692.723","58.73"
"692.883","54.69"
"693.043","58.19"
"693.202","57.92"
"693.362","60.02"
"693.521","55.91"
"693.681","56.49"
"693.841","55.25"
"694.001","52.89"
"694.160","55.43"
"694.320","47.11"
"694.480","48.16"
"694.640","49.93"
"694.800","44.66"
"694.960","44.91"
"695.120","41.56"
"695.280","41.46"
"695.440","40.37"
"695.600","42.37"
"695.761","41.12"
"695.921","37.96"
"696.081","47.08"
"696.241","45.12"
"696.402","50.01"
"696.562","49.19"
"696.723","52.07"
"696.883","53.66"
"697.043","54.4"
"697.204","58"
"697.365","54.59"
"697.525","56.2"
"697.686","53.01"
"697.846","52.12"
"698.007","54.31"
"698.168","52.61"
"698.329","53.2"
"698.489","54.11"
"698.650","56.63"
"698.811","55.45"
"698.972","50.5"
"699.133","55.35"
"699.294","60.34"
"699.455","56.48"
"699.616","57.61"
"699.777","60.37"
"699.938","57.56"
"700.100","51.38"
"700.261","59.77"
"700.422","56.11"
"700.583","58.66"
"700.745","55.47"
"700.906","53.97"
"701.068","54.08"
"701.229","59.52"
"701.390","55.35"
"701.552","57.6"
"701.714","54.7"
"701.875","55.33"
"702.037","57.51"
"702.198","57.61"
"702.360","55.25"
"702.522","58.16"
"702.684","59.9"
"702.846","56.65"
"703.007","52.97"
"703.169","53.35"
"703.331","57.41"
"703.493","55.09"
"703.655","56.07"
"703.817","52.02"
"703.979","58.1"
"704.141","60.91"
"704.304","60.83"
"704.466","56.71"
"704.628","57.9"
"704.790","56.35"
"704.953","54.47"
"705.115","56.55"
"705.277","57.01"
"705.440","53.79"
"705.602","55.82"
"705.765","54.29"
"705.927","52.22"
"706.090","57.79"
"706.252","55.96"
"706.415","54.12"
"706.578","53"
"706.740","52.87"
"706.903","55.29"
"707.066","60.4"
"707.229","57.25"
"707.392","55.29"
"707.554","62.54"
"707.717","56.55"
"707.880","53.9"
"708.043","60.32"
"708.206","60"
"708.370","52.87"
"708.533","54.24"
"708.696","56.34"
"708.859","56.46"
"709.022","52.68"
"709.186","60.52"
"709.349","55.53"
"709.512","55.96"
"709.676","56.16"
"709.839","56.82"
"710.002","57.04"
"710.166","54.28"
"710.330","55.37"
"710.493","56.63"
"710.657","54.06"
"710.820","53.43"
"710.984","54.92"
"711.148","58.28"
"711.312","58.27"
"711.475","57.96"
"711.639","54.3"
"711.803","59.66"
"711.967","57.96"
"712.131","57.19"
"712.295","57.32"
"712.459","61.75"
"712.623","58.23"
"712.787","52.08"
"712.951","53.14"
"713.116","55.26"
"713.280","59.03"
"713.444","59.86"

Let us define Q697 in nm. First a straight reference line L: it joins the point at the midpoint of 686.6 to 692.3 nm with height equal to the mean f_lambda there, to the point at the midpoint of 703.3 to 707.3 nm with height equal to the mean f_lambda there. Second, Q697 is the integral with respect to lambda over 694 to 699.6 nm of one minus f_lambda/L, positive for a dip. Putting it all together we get 0.66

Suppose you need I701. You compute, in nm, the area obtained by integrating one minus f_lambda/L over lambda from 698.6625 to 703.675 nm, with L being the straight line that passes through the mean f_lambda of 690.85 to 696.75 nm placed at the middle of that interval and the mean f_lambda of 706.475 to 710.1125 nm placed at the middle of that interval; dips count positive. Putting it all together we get -0.22 nm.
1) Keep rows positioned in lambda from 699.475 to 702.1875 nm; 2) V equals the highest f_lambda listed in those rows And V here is 60.37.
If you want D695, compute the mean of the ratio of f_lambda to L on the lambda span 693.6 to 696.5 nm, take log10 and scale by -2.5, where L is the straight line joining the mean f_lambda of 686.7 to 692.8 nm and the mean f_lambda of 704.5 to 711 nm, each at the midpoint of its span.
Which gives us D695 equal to 0.22 mag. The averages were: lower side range 57.8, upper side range 55.9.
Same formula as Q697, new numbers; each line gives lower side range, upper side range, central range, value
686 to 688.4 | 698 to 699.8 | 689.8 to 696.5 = 0.59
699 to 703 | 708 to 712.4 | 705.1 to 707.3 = 0.04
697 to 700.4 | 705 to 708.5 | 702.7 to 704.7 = -0.03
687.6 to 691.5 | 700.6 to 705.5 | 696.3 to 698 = 0.11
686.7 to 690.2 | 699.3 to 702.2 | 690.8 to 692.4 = 0.08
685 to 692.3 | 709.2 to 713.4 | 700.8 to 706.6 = 0.10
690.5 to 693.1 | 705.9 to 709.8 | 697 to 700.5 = 0.03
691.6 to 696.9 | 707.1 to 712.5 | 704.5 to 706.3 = -0.02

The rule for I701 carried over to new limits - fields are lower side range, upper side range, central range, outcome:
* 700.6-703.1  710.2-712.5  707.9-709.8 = 0.009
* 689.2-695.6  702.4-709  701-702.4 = -0.019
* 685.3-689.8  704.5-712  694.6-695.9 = 0.343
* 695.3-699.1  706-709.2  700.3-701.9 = -0.106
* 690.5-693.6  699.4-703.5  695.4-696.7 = 0.268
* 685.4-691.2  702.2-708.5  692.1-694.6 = 0.132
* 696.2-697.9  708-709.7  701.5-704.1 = -0.079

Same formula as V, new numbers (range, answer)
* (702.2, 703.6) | 59.9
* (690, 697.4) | 60.02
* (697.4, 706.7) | 60.91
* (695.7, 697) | 53.66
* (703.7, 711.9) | 62.54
